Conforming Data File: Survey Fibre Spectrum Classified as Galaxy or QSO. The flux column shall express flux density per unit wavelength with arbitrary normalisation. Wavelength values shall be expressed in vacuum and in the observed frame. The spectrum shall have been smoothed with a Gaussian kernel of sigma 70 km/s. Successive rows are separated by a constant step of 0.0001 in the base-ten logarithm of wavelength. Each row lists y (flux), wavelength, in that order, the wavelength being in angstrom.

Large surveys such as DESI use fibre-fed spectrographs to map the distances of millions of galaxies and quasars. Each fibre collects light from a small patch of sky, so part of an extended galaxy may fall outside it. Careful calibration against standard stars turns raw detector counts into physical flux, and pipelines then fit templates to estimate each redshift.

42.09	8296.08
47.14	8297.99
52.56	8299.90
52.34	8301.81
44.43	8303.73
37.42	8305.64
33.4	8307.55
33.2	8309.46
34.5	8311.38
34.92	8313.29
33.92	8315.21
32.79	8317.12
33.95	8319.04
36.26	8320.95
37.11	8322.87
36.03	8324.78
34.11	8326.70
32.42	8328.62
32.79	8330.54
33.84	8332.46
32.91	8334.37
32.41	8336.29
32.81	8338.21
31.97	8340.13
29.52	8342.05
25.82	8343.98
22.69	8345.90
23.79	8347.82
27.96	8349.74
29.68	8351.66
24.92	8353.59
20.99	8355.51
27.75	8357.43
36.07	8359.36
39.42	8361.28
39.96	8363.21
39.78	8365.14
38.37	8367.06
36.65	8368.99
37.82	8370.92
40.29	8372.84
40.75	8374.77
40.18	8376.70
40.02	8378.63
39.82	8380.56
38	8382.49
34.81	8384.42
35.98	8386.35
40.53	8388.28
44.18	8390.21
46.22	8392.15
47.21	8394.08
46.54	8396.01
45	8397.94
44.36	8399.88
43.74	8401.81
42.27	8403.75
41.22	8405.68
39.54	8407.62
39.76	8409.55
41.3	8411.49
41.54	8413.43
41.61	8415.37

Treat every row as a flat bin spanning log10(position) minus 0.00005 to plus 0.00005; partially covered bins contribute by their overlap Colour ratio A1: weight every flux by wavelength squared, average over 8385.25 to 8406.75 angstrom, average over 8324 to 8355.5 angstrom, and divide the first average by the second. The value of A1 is 1.47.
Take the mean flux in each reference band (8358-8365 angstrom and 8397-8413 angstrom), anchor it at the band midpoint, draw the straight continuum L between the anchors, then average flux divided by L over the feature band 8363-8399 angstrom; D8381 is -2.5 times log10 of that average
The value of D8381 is -0.022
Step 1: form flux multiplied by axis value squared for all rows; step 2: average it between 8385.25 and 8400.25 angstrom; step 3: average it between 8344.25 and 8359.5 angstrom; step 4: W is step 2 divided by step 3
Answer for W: 1.7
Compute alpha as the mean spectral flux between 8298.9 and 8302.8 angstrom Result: 52.3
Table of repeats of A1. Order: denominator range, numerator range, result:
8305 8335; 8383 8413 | 1.25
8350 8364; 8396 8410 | 1.39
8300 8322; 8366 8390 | 1.05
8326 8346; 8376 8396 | 1.32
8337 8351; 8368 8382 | 1.42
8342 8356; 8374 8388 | 1.52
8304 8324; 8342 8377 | 0.94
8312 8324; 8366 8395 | 1.17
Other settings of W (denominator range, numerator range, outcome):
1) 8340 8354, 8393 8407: 1.67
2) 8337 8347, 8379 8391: 1.37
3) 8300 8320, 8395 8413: 1.15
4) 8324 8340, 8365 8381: 1.19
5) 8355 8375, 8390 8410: 1.21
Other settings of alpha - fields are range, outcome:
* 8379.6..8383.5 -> 38.9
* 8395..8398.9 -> 45.9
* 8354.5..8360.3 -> 28.2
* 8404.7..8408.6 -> 40.5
